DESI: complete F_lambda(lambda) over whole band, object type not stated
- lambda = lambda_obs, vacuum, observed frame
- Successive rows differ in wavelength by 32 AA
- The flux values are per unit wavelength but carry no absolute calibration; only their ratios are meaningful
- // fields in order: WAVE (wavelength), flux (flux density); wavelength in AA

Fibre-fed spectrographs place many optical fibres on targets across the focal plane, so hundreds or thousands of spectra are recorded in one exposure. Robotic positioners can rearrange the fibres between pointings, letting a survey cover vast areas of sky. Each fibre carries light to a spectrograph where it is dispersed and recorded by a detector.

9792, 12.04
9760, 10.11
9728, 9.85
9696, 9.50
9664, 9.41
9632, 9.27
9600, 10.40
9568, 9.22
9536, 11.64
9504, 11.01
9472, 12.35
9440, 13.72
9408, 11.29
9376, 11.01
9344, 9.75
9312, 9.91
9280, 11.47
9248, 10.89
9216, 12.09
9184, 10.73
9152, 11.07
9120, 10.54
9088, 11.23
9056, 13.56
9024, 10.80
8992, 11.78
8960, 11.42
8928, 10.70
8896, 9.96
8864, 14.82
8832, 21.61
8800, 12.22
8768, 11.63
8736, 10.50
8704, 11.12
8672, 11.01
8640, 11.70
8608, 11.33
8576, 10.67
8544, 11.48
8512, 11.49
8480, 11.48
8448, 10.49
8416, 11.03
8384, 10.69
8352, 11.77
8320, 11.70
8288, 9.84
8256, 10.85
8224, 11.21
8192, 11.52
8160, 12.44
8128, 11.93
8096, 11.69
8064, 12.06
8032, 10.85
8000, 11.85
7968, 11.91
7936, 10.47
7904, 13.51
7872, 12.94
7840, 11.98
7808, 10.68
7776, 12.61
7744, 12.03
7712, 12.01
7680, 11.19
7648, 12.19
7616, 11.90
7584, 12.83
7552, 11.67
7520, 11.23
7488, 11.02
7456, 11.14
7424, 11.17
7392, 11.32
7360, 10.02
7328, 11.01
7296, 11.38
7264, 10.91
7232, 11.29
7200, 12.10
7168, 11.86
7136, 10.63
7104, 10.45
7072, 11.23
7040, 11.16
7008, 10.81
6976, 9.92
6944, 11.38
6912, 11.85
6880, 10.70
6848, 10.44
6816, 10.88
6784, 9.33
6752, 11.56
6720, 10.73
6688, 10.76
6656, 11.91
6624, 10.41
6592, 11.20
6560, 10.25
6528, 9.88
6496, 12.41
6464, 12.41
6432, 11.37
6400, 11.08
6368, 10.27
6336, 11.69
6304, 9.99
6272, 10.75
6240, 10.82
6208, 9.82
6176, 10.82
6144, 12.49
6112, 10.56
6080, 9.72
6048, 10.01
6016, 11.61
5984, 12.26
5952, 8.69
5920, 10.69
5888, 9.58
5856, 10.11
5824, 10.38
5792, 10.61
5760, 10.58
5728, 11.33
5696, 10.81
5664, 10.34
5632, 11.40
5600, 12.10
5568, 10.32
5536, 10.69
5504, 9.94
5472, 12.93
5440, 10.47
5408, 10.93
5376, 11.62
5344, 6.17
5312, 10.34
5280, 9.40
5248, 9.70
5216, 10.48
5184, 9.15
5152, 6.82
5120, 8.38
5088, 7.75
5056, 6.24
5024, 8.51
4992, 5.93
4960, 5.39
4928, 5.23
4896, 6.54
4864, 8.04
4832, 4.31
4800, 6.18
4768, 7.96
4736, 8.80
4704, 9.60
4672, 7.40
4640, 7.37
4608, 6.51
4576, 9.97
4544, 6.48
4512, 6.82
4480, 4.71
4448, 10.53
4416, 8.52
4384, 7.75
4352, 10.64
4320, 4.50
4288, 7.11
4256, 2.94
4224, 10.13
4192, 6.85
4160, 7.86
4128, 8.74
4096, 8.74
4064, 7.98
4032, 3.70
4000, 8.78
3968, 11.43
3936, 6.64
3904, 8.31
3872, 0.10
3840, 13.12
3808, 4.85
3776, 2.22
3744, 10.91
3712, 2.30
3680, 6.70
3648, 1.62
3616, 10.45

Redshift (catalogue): 0.346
